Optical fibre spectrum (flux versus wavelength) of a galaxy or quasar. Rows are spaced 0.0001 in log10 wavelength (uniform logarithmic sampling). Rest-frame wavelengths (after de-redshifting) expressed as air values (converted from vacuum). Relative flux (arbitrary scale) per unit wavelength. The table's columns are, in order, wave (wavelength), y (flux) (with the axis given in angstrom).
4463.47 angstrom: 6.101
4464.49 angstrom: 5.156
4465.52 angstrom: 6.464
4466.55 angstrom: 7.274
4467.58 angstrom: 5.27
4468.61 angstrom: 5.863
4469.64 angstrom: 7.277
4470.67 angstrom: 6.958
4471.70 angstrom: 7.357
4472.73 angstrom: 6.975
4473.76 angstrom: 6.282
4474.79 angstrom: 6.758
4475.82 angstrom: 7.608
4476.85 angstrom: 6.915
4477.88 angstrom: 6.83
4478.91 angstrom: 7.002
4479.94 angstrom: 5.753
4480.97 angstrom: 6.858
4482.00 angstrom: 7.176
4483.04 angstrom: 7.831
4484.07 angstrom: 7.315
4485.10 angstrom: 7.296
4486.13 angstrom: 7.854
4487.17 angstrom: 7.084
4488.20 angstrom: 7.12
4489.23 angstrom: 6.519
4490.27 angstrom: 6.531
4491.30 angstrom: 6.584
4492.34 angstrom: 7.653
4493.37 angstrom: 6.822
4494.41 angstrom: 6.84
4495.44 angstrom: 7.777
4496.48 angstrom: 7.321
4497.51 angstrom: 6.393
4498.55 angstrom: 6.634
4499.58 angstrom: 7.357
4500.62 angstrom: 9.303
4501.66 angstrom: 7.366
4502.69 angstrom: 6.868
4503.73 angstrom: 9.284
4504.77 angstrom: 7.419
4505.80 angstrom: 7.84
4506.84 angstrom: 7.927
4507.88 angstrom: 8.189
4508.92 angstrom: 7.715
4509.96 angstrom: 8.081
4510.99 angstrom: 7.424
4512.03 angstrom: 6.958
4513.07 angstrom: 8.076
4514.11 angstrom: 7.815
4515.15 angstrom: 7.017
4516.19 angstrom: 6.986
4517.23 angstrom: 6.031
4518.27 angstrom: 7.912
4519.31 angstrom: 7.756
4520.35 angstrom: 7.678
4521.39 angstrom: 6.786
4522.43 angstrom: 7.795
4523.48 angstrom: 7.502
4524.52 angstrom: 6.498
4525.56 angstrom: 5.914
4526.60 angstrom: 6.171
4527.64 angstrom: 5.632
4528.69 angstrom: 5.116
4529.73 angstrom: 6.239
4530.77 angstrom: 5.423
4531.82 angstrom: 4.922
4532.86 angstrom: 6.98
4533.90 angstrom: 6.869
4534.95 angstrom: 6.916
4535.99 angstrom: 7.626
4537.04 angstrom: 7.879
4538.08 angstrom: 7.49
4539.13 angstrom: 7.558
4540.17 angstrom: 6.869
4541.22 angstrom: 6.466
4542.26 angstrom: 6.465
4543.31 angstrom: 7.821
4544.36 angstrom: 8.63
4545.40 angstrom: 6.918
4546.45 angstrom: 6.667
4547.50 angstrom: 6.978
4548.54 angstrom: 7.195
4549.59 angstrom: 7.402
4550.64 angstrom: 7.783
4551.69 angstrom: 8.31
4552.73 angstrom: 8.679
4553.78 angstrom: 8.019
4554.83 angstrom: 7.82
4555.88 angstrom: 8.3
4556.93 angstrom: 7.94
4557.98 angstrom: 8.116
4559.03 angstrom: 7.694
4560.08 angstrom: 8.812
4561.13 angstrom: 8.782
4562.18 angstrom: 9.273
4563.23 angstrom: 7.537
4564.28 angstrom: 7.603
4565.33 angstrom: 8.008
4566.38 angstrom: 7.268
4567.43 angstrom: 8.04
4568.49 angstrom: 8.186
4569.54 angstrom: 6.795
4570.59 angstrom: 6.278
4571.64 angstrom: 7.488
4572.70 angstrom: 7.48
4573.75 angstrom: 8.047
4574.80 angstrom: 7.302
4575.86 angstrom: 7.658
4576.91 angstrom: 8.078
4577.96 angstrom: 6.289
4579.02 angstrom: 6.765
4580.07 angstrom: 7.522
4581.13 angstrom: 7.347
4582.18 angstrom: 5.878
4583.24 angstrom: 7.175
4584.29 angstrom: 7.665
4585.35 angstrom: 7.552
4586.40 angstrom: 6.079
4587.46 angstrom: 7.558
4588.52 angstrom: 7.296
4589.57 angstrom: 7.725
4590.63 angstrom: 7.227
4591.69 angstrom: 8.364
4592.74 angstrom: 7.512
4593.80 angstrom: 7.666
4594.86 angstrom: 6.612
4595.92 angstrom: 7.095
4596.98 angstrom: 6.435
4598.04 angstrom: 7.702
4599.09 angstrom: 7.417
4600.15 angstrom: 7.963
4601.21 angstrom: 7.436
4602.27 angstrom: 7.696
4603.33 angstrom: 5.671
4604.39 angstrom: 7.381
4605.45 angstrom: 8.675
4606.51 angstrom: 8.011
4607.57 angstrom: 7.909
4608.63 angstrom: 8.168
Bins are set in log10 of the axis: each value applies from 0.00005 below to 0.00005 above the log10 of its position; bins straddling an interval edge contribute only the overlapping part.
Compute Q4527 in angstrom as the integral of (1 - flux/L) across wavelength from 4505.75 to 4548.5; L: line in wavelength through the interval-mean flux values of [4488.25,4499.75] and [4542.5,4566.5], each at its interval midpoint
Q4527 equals 2.3 angstrom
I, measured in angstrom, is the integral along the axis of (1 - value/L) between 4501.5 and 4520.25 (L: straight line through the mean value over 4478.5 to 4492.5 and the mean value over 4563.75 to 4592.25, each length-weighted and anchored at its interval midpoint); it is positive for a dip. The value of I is -1.3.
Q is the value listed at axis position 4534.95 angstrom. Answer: 6.916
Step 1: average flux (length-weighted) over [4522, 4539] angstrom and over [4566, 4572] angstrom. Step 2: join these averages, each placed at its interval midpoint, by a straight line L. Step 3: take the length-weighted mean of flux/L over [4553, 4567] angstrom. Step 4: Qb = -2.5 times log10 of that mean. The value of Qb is -0.13 mag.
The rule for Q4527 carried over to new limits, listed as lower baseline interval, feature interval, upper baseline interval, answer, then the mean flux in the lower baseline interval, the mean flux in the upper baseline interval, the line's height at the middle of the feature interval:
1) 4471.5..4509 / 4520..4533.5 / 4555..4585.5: 1.9 angstrom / 7.25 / 7.62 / 7.42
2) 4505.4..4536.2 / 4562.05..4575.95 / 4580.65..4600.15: -0.8 angstrom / 6.98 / 7.26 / 7.18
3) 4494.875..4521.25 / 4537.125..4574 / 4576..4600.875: -1.5 angstrom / 7.55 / 7.27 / 7.38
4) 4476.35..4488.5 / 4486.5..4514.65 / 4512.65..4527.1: -1.3 angstrom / 7.09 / 7.13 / 7.11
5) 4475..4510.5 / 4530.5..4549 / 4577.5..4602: 0.7 angstrom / 7.32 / 7.24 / 7.28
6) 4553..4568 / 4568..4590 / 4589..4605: 1.3 angstrom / 8.09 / 7.34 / 7.71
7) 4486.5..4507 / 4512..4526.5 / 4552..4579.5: 0.6 angstrom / 7.32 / 7.78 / 7.47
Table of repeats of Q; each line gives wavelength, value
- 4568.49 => 8.186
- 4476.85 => 6.915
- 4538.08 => 7.49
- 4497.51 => 6.393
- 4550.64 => 7.783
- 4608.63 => 8.168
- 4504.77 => 7.419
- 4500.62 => 9.303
